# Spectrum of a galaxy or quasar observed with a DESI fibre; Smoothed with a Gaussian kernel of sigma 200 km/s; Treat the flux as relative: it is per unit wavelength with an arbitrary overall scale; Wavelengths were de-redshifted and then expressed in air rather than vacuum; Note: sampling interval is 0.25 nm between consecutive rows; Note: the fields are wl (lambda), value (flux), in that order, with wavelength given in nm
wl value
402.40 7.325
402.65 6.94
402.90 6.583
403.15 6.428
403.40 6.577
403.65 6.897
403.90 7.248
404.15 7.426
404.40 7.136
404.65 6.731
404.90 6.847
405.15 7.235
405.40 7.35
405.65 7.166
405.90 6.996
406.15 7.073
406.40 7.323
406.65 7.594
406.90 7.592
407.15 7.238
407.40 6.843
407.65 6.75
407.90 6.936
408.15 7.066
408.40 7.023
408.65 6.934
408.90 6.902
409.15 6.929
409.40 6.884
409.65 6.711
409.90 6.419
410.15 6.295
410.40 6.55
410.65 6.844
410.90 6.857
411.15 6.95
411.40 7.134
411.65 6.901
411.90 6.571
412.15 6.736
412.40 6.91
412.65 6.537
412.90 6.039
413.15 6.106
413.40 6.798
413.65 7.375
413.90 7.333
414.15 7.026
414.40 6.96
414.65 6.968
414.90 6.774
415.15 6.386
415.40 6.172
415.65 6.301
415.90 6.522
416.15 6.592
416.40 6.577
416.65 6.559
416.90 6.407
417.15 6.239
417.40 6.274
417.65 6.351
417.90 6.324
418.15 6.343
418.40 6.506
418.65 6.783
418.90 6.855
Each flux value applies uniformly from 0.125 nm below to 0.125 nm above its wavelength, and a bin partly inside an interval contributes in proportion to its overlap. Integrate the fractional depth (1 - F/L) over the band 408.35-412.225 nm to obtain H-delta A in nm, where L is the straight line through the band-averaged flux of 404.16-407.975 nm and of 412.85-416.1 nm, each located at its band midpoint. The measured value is 0.07 nm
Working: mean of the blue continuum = 7.13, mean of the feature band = 6.79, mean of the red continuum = 6.69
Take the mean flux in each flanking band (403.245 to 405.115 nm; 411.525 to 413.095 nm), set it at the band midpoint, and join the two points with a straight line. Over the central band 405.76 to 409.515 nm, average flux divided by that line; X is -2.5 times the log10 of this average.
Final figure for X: -0.04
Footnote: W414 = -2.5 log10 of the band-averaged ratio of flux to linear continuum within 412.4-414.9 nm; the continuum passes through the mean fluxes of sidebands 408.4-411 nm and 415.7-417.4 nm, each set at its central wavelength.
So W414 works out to -0.04 mag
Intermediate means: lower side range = 6.75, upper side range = 6.46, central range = 6.8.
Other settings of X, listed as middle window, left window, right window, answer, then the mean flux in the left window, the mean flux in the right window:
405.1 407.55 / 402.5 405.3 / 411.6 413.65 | -0.06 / 6.92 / 6.61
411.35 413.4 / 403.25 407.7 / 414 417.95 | 0.02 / 7.11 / 6.54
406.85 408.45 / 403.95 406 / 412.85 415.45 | 0.00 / 7.12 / 6.76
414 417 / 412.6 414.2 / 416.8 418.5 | -0.01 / 6.74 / 6.35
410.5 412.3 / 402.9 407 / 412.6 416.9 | -0.01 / 7.08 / 6.64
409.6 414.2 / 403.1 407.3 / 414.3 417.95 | 0.00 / 7.12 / 6.49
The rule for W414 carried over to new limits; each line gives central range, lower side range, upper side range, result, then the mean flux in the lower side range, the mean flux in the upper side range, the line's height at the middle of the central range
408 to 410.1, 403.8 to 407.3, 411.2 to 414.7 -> 0.03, 7.21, 6.81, 7.02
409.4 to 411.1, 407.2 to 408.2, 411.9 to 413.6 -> 0.01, 6.91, 6.56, 6.74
